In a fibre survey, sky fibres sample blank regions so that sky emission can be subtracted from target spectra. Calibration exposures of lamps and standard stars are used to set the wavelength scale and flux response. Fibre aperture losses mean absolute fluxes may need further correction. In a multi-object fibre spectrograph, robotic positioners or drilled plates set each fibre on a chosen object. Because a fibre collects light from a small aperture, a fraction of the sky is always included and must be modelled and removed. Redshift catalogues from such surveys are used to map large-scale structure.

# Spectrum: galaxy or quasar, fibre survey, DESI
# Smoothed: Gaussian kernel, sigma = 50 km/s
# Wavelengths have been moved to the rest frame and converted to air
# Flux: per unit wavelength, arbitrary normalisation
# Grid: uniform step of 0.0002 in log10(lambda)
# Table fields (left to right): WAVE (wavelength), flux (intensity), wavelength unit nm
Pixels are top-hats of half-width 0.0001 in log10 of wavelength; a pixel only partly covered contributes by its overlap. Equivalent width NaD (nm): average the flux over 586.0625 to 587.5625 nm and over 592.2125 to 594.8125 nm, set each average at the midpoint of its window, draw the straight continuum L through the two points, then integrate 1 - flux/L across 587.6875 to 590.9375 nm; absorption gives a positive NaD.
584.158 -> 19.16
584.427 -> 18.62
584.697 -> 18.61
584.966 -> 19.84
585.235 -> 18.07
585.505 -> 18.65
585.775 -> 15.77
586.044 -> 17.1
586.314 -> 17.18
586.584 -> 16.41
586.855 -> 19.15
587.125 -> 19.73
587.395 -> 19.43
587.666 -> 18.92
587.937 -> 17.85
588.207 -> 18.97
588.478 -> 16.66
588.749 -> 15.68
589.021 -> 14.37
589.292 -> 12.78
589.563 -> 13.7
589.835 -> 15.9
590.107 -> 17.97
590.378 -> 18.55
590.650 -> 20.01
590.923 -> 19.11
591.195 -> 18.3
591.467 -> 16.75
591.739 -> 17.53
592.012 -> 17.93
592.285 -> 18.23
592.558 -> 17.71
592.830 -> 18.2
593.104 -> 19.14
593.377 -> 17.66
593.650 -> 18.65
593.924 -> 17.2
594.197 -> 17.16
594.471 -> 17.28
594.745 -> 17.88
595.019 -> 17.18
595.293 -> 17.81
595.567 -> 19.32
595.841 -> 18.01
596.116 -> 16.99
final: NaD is 0.24 nm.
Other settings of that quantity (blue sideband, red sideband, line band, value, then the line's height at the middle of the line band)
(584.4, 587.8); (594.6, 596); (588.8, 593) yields 0.23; 18.1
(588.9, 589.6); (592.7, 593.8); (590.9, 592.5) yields -0.13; 16.5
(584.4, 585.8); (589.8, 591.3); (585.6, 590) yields 0.37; 18.4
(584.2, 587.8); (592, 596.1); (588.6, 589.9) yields 0.27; 18.1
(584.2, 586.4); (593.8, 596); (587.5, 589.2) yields 0.09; 17.9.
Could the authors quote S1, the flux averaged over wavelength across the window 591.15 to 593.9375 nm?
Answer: 18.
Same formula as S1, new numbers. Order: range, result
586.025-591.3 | 17.4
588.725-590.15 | 14.8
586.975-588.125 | 19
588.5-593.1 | 17.1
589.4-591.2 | 17.5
